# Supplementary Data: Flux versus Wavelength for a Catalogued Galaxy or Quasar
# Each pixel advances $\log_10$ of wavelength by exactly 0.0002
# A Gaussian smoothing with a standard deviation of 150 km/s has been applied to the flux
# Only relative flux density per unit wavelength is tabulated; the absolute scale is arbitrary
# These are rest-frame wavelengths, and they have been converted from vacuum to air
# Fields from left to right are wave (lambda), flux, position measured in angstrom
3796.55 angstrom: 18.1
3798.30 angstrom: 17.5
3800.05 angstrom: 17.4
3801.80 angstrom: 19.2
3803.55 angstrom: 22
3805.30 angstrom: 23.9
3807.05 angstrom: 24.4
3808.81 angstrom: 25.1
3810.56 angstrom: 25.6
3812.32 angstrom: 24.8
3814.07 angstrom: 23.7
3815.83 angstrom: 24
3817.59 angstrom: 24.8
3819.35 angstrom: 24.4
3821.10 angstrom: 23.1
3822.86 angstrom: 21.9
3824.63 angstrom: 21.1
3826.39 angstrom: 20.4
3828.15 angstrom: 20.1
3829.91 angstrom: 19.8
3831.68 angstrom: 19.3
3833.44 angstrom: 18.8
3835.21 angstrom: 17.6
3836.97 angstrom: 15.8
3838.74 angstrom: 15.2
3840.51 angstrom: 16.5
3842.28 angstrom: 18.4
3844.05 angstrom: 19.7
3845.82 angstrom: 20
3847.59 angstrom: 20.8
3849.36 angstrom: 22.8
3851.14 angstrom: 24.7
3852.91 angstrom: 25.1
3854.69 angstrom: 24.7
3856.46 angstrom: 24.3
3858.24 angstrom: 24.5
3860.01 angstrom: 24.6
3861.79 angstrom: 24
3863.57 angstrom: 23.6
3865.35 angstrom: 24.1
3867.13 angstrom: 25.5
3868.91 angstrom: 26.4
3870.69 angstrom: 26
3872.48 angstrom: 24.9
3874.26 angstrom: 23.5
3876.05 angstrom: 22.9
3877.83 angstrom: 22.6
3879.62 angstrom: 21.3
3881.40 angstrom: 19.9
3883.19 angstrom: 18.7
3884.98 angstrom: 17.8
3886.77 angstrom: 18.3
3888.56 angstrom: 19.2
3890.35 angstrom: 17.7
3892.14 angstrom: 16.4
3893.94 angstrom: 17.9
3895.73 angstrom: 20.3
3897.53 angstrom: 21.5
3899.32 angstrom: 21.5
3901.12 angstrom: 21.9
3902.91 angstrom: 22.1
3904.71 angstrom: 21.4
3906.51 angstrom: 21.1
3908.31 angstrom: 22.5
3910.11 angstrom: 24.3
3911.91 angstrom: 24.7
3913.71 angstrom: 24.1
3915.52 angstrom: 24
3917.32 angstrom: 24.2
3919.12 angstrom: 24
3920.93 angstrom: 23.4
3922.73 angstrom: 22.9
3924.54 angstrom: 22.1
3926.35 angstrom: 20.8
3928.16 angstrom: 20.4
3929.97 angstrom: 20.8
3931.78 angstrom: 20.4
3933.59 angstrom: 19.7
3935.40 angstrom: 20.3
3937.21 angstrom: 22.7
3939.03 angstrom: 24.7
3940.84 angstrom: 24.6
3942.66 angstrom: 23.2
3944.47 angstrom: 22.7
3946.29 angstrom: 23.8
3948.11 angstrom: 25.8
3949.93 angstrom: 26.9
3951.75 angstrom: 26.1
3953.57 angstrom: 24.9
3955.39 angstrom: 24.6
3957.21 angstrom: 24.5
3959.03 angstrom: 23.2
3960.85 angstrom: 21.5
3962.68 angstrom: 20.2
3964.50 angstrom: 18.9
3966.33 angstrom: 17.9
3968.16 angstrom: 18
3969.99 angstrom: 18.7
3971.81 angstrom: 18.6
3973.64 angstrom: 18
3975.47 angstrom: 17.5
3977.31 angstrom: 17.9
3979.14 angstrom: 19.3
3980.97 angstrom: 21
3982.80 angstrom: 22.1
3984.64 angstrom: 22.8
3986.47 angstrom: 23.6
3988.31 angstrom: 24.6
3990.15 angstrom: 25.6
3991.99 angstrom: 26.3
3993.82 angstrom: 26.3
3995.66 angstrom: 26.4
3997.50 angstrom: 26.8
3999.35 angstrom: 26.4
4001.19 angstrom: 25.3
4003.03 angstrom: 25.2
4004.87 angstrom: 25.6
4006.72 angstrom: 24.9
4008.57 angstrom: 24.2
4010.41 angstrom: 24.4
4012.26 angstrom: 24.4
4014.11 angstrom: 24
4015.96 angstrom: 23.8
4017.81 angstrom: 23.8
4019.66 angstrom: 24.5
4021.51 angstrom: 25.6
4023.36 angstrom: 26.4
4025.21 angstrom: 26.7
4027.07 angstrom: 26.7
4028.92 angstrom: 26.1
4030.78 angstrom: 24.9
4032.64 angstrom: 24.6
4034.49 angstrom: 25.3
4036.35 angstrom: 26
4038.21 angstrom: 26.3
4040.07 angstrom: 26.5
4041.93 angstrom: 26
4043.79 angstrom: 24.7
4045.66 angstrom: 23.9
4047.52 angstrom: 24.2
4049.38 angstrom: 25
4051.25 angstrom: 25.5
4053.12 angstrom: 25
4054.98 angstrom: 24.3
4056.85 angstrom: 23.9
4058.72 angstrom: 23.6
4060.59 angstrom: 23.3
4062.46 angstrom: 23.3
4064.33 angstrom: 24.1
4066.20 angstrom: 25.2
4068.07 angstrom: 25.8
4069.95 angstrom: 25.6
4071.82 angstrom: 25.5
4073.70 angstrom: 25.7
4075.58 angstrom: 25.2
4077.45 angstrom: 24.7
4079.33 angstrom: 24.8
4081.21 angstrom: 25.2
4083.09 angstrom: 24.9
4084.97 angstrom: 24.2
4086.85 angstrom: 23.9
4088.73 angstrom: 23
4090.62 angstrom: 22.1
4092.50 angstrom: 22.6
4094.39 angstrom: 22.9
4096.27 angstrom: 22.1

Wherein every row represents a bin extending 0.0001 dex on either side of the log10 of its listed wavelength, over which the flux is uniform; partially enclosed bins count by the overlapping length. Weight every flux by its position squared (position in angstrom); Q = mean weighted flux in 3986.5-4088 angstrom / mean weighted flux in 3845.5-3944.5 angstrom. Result 1.2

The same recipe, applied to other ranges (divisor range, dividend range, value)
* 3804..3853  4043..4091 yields 1.29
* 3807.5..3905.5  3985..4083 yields 1.27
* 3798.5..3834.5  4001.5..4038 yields 1.26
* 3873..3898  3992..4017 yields 1.35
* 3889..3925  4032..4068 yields 1.22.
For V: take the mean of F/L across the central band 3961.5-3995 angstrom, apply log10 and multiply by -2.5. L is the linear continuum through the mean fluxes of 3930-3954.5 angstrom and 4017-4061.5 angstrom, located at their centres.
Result 0.15 mag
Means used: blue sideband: 23.4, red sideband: 25.1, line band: 21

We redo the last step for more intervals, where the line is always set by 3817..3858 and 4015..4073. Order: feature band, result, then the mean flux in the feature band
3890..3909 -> 0.09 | 20.4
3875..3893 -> 0.12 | 19.5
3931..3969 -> 0.02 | 22.6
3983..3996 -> -0.04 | 24.9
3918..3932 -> 0.03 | 22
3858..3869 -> -0.15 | 24.6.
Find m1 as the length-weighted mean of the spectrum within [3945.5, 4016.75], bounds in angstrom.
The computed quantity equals 23.1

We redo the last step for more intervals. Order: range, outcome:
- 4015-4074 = 25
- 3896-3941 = 22.3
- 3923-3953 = 22.8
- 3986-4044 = 25.4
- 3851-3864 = 24.5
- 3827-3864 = 20.9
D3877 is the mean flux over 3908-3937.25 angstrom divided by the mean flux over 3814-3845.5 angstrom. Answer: 1.1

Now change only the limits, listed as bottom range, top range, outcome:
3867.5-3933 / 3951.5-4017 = 1.05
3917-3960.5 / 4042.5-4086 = 1.07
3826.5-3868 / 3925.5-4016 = 1.07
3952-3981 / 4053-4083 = 1.21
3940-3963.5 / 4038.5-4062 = 1.03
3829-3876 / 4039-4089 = 1.13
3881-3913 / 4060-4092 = 1.20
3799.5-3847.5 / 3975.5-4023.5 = 1.15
